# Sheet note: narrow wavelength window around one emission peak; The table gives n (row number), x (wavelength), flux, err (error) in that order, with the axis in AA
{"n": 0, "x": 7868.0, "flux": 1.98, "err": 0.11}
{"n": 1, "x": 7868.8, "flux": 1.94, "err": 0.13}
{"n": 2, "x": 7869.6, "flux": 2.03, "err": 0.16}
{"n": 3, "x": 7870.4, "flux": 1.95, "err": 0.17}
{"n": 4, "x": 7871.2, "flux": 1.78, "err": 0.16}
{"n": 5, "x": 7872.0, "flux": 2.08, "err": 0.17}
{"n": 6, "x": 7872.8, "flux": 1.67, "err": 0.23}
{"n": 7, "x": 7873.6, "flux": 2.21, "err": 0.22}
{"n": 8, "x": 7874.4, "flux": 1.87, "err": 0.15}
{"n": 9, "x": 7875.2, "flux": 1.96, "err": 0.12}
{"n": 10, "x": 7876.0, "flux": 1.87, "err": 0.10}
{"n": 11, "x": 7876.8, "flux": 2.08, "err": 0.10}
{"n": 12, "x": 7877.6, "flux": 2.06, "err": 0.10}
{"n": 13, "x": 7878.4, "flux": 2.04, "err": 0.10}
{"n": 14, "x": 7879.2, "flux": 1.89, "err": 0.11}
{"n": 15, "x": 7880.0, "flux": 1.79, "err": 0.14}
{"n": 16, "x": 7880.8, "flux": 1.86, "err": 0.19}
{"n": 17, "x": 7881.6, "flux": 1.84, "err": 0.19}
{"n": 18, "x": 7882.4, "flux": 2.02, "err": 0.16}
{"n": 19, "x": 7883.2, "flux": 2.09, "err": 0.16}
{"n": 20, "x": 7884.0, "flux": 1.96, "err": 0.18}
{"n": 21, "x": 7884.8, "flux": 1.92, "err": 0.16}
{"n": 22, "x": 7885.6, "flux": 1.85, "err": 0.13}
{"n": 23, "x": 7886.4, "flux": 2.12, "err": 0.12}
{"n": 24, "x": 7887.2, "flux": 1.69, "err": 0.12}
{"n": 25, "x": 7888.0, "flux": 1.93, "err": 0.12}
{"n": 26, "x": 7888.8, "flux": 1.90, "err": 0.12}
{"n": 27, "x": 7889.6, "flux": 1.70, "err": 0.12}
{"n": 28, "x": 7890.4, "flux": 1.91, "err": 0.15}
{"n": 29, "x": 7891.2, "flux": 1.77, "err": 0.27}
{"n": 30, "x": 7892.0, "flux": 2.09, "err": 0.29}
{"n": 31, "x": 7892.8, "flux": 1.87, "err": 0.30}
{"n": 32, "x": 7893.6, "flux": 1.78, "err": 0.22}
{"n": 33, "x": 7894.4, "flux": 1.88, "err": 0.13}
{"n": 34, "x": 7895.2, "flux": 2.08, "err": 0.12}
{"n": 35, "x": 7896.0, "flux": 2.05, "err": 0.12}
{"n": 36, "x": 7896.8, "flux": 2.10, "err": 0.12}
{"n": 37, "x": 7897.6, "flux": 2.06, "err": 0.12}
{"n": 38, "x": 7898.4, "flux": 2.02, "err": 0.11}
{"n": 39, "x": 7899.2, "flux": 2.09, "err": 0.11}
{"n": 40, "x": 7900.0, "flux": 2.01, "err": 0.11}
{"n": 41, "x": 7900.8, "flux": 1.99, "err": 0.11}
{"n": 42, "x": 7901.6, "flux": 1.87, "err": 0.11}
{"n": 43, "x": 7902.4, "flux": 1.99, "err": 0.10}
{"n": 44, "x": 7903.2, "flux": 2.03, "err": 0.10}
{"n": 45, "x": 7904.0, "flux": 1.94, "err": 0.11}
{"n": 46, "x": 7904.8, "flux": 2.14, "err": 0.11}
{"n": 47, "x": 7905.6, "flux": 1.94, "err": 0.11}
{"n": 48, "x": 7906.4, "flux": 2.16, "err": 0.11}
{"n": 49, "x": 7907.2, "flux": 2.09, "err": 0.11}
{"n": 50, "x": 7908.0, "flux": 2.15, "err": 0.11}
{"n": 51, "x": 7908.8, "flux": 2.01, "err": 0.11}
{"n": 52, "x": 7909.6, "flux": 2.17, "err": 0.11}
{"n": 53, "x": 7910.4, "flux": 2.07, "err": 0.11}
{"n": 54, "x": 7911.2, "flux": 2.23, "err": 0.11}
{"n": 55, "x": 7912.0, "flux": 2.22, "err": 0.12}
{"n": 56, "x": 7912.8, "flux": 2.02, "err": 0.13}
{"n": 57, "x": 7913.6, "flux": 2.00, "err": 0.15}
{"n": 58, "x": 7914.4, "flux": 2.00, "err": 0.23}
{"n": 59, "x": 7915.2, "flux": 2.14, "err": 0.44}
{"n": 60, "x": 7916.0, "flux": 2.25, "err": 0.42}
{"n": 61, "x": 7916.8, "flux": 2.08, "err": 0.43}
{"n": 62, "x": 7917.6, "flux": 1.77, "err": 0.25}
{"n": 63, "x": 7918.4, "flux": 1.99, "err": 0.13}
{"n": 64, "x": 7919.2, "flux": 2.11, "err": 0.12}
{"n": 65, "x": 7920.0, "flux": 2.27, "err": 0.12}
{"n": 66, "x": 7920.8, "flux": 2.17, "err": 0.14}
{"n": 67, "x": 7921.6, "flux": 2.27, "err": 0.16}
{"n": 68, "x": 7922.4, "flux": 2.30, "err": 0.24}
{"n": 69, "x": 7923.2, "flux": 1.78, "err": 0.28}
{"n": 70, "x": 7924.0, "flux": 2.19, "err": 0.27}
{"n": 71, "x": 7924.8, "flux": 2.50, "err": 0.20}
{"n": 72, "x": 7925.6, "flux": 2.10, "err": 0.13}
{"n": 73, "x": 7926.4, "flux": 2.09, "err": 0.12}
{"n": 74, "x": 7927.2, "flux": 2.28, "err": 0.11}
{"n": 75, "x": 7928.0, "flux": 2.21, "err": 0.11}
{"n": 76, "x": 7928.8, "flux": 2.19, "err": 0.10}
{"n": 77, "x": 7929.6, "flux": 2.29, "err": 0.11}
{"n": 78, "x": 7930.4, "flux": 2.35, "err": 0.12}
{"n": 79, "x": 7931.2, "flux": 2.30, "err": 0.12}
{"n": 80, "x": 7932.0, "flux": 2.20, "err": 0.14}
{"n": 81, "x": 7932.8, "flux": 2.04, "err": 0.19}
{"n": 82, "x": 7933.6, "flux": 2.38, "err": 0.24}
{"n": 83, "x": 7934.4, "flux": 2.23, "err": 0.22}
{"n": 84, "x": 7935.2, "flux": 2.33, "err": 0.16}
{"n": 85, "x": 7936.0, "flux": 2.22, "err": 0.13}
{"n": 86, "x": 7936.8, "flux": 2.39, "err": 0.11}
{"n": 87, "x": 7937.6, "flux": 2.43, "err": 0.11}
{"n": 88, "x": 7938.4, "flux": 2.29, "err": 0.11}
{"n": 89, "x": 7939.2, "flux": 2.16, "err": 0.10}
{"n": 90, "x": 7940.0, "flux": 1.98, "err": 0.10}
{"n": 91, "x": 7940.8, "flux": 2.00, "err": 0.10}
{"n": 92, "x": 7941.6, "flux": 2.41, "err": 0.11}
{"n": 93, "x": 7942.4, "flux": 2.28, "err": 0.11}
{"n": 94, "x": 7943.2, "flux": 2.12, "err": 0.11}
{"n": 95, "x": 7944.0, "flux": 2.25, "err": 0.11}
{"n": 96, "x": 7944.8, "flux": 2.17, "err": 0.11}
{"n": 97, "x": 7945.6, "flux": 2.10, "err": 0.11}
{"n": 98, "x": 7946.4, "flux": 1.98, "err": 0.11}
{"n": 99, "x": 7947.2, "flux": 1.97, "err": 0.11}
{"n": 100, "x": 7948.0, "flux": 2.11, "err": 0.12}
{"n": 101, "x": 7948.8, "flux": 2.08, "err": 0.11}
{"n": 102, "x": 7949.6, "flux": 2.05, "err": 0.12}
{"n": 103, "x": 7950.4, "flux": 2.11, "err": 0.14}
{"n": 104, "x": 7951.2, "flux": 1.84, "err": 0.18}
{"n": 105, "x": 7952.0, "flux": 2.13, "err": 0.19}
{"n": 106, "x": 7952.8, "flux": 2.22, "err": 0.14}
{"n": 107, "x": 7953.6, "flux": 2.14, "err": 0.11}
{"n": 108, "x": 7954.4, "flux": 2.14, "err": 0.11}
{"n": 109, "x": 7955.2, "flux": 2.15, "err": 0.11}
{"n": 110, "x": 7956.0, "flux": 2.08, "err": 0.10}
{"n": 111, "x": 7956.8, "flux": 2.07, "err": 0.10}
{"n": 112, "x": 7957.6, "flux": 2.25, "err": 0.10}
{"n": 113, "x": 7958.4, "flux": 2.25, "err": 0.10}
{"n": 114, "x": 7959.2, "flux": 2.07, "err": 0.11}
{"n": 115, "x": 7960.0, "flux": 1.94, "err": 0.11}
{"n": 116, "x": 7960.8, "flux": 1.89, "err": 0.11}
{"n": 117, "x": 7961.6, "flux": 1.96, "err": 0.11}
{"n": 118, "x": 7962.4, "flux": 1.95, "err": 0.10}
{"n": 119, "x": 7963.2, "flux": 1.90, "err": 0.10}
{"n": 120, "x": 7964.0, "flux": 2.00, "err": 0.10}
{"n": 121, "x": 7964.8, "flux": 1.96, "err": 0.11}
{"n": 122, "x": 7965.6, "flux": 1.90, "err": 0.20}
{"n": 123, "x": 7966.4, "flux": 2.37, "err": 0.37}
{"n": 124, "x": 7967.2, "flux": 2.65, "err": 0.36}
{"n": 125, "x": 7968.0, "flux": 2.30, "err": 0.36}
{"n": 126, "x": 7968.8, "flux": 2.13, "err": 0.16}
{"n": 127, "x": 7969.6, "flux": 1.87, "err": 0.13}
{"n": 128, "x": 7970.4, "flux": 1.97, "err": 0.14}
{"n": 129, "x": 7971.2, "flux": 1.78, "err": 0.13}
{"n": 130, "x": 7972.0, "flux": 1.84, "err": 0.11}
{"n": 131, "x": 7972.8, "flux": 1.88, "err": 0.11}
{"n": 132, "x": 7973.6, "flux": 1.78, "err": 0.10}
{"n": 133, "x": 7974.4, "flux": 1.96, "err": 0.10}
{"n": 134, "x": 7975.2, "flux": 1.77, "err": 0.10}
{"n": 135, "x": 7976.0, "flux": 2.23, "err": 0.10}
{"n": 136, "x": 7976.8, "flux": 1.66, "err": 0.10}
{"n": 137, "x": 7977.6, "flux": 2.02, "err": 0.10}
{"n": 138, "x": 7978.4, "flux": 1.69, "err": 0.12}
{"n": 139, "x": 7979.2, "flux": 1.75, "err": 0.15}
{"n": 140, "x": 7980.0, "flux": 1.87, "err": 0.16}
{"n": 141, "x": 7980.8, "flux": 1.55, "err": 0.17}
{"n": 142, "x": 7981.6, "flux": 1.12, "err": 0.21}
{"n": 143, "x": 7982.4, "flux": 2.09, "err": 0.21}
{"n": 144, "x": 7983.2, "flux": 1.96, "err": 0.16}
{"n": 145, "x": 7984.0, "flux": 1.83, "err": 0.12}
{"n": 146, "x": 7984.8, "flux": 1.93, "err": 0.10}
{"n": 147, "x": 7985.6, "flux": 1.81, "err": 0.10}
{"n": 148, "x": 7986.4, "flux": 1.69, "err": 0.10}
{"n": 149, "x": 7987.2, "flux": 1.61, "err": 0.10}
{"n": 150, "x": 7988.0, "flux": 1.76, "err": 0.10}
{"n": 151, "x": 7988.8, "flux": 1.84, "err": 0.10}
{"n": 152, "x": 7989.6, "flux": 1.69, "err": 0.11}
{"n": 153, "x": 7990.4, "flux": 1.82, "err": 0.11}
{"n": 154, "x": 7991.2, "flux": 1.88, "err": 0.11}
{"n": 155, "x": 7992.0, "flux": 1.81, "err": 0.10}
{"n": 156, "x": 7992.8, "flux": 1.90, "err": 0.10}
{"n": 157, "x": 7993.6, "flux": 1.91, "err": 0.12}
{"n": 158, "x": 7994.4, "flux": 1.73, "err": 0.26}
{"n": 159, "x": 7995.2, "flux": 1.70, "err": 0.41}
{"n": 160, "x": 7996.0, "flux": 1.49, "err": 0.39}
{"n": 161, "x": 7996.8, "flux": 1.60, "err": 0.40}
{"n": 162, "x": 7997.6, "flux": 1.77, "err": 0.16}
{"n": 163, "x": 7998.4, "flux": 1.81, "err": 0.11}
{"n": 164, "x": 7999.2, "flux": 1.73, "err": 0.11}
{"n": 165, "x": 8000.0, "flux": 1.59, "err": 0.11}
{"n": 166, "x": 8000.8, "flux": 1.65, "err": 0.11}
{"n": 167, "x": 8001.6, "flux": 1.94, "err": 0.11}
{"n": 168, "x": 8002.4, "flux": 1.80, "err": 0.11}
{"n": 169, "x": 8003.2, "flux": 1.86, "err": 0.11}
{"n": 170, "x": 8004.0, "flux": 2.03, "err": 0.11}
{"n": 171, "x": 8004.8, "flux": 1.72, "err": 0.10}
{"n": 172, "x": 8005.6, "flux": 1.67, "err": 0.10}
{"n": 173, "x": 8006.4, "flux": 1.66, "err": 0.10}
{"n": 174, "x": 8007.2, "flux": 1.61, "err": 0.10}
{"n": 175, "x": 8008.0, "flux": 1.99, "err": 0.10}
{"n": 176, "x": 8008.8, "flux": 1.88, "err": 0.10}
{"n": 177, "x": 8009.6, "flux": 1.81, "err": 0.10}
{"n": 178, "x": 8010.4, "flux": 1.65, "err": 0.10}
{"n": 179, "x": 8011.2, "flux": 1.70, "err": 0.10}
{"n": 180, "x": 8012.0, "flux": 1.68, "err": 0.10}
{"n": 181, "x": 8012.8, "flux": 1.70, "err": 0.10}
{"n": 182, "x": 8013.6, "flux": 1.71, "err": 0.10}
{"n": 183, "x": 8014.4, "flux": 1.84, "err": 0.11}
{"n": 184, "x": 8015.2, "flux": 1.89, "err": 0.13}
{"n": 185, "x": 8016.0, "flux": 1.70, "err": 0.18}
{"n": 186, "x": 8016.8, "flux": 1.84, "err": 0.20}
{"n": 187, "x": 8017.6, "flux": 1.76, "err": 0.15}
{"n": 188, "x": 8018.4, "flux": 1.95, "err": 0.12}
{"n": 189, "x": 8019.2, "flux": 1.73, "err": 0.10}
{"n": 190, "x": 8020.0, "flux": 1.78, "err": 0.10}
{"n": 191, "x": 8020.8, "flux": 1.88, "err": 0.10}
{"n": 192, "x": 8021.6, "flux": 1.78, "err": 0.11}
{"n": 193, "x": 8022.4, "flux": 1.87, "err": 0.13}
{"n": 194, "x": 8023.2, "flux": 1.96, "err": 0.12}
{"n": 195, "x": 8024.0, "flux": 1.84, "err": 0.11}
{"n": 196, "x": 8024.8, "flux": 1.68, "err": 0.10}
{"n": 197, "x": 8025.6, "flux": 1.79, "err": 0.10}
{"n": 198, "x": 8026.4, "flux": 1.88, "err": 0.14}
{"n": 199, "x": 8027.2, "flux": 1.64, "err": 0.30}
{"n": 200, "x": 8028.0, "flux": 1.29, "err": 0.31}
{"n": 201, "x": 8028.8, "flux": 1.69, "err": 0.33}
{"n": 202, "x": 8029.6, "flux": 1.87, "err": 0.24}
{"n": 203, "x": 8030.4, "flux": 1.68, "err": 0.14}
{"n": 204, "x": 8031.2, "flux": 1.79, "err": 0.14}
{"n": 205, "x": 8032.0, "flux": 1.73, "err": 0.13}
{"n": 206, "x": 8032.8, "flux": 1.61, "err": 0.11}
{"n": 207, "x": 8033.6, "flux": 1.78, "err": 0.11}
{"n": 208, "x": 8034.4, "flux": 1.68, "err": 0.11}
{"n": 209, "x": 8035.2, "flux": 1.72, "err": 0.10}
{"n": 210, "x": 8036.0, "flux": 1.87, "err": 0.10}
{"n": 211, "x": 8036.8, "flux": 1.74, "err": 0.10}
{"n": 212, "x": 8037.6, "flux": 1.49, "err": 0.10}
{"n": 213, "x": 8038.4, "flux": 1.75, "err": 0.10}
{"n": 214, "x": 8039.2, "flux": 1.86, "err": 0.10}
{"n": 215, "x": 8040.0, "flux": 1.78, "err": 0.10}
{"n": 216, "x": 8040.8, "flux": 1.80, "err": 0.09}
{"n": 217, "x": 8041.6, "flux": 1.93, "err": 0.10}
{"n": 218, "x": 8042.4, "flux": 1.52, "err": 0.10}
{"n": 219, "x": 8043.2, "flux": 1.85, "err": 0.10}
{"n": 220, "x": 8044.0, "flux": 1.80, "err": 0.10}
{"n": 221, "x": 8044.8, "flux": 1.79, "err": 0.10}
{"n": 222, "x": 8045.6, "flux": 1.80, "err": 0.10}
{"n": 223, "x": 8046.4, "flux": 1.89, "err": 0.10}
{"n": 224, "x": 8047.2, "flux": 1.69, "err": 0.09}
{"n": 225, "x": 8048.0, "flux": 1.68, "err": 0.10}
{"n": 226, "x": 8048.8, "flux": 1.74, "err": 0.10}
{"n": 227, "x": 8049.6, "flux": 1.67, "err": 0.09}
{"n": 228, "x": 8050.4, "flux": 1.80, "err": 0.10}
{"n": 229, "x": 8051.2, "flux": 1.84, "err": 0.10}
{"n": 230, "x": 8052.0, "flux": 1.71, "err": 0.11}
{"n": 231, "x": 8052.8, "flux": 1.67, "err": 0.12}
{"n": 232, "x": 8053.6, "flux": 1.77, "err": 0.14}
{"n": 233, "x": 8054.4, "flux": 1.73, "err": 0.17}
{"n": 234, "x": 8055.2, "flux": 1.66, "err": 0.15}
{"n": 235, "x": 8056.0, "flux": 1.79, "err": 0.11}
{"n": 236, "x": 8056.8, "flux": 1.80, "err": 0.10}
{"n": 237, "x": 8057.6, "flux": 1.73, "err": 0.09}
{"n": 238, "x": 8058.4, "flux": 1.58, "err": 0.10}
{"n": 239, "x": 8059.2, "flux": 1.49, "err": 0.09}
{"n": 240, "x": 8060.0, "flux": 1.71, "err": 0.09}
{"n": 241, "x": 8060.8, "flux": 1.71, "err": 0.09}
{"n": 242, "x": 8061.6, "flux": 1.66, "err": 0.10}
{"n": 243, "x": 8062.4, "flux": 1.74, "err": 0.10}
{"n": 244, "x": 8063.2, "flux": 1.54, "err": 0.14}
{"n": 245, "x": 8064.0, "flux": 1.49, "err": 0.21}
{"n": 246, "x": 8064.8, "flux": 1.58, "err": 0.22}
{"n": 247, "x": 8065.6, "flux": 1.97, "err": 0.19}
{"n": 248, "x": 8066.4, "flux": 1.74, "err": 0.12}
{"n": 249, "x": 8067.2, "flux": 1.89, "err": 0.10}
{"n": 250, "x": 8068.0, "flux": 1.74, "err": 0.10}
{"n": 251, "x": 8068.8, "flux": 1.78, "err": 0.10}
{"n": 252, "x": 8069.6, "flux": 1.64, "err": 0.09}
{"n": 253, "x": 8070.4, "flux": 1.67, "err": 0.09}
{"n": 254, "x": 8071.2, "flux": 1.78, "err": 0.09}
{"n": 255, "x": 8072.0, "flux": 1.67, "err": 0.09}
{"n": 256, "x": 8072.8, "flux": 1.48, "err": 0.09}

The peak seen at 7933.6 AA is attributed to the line Mg II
